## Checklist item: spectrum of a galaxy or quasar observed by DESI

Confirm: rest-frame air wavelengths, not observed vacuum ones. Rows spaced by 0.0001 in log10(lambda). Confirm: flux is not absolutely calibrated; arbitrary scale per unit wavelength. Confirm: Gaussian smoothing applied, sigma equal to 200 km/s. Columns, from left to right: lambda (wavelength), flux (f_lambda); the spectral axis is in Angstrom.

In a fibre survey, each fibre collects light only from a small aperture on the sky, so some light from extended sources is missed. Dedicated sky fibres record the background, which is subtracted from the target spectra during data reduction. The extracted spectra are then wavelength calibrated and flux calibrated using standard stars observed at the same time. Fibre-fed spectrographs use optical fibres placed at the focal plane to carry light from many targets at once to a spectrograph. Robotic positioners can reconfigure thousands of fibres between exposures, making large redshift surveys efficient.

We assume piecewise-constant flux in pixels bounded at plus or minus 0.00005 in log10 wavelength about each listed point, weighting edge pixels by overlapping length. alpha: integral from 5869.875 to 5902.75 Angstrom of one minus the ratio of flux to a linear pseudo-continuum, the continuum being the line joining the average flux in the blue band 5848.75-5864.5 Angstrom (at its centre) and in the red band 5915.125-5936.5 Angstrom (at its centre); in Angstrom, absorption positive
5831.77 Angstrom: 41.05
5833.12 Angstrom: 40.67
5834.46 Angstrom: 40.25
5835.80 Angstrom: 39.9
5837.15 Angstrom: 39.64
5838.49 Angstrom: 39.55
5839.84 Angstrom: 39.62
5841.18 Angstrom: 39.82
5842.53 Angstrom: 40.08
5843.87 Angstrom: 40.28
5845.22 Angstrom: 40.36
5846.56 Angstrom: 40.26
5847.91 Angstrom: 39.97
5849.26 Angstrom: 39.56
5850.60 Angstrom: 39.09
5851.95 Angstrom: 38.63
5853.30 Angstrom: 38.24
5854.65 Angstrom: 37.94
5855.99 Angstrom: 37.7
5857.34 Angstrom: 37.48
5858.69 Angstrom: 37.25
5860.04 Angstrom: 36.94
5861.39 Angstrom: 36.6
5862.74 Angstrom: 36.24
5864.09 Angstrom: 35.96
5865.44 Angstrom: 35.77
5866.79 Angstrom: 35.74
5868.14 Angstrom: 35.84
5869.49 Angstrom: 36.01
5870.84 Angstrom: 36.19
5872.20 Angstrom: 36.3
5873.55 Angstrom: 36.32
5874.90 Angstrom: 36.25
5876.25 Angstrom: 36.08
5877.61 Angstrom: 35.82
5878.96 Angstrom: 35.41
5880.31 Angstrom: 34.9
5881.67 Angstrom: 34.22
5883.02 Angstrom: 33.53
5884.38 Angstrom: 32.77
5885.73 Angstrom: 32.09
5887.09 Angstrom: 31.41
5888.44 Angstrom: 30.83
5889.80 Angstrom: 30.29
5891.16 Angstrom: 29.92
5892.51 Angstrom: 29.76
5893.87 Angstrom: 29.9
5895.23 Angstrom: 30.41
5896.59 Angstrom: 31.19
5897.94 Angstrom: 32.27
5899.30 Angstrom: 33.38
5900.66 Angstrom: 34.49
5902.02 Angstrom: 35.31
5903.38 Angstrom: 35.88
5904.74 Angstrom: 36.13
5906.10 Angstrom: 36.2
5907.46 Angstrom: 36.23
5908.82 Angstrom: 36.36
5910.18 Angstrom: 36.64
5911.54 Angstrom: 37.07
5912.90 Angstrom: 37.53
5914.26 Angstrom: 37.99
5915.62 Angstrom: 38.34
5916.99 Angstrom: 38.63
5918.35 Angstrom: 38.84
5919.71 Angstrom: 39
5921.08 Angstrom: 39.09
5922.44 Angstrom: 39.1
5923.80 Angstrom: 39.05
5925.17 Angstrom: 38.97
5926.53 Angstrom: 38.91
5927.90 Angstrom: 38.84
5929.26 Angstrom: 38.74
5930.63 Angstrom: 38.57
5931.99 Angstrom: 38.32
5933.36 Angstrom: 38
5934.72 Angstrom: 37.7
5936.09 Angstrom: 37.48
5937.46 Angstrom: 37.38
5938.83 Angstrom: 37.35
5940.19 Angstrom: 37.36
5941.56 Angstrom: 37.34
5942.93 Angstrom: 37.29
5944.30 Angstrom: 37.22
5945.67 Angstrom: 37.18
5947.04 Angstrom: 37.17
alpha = 4.1 Angstrom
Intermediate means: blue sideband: 37.7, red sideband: 38.6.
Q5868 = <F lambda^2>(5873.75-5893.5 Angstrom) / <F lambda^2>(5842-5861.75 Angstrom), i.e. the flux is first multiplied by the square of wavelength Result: 0.9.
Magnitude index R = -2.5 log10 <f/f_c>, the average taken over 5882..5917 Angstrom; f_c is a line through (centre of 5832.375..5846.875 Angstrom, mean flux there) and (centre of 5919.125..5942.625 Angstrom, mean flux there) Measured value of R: 0.15 mag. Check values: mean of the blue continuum 40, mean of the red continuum 38.3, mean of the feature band 33.9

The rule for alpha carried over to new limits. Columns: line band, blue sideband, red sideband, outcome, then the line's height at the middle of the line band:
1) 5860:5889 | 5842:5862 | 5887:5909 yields 0.7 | 35.9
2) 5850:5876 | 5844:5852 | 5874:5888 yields 0.3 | 37.3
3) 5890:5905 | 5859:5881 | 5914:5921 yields 2.0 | 37.5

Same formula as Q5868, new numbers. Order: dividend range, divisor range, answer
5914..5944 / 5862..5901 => 1.15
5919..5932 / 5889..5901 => 1.26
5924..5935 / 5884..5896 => 1.27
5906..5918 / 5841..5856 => 0.97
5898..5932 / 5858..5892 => 1.09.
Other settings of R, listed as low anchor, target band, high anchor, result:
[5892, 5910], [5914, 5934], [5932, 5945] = -0.08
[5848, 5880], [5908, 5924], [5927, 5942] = -0.01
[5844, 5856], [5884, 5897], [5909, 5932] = 0.25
